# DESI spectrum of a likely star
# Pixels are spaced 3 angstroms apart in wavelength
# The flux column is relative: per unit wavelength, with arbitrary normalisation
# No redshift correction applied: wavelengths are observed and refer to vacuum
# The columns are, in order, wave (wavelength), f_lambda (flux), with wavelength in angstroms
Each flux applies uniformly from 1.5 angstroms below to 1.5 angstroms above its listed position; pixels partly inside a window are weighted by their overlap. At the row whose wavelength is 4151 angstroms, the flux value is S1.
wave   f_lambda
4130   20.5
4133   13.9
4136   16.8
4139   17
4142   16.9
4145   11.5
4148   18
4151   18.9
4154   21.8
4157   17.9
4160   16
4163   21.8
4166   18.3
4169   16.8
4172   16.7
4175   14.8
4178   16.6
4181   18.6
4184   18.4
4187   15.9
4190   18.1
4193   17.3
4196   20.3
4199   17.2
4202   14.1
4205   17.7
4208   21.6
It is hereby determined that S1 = 18.9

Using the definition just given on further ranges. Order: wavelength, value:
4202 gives 14.1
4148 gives 18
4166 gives 18.3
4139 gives 17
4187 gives 15.9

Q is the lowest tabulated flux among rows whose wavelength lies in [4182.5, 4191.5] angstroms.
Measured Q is 15.9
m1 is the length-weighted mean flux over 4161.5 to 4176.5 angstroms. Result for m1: 17.7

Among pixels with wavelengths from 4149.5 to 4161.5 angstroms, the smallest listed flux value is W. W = 16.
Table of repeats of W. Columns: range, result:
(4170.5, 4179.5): 14.8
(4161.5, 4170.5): 16.8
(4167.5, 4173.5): 16.7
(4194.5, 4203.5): 14.1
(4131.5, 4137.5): 13.9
